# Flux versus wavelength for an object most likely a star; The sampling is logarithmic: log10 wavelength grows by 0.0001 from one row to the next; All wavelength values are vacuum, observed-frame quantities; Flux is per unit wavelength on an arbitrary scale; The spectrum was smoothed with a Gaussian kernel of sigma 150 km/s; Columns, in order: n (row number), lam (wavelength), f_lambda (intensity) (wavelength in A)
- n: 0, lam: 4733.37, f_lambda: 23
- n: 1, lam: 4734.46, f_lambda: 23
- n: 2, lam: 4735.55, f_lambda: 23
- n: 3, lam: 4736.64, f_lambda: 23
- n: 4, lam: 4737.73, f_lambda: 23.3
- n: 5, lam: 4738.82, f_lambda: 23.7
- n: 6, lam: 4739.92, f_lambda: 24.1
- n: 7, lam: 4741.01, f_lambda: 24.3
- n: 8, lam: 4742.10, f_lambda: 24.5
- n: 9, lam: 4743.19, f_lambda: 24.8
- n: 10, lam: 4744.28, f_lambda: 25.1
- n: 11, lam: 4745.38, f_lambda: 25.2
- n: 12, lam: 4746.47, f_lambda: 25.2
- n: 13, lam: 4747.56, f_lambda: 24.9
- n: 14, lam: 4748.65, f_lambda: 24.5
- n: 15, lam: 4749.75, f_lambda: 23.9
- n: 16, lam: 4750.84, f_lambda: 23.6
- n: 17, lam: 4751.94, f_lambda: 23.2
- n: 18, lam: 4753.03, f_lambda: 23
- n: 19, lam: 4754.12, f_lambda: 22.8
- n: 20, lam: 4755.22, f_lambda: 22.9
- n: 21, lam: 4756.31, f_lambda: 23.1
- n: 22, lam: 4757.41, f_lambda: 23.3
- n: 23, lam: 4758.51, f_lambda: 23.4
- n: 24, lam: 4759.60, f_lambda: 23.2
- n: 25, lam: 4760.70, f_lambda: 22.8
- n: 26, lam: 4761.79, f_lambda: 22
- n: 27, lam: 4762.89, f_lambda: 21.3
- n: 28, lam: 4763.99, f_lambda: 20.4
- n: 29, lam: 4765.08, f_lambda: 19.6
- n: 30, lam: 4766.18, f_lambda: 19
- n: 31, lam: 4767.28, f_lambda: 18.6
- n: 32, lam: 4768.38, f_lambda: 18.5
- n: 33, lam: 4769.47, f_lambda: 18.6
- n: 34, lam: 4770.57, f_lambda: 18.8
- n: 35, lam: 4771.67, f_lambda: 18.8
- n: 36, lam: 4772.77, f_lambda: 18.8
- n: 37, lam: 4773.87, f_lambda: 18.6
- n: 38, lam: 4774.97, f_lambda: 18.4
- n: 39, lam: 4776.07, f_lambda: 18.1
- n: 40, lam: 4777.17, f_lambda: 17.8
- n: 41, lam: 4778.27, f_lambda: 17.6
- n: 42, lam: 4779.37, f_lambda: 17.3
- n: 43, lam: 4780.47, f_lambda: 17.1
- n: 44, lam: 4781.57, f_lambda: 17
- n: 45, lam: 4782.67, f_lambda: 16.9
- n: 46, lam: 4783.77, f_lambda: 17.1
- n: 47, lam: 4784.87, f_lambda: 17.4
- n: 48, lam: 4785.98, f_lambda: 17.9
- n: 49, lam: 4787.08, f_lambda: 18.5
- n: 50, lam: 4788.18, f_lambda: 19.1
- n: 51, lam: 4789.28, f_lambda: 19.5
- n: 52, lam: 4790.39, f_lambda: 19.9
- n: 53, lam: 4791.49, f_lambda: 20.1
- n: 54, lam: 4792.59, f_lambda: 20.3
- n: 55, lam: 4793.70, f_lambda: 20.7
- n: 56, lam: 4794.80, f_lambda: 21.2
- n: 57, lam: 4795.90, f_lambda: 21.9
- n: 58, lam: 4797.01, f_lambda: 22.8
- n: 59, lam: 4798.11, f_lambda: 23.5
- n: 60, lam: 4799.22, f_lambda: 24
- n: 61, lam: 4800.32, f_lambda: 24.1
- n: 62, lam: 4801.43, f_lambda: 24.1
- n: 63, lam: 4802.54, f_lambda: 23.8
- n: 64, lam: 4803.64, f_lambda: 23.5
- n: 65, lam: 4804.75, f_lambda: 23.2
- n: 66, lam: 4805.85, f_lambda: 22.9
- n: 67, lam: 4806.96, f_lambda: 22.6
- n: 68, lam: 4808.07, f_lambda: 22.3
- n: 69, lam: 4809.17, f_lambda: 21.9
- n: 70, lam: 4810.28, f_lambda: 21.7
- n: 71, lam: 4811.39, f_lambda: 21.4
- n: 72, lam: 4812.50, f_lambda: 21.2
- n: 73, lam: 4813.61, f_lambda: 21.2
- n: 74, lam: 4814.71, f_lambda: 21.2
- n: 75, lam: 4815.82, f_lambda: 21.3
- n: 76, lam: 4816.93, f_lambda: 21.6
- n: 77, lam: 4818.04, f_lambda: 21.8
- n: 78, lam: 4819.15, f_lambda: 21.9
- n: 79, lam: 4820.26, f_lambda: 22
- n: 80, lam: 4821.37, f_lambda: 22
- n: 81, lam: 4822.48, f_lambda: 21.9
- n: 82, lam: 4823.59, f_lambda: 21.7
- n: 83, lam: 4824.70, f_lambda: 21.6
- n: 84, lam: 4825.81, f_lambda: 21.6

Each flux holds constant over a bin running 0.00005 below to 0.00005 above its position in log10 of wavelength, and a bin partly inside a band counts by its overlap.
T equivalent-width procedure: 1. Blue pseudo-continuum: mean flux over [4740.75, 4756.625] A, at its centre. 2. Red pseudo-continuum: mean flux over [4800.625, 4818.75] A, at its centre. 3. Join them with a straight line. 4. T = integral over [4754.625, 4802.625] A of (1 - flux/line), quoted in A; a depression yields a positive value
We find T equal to 6.28 A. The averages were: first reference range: 24.1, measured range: 20.1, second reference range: 22.2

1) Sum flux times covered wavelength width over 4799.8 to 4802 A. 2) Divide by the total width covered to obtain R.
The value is 24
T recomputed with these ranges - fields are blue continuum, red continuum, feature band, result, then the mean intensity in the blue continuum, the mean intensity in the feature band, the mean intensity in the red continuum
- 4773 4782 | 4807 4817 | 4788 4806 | -1.9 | 17.8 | 22.1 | 21.6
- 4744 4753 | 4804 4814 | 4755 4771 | 1.9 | 24.3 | 21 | 22.1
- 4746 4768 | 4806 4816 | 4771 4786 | 3.0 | 22.5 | 17.8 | 21.7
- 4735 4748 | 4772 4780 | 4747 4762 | -1.0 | 24.3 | 23.4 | 18.1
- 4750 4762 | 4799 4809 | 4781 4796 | 2.7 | 23.1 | 19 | 23.3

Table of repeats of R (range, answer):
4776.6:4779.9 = 17.6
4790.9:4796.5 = 20.9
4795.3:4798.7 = 22.7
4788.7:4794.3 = 20.1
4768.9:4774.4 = 18.7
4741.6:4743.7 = 24.7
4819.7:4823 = 22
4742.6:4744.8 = 25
